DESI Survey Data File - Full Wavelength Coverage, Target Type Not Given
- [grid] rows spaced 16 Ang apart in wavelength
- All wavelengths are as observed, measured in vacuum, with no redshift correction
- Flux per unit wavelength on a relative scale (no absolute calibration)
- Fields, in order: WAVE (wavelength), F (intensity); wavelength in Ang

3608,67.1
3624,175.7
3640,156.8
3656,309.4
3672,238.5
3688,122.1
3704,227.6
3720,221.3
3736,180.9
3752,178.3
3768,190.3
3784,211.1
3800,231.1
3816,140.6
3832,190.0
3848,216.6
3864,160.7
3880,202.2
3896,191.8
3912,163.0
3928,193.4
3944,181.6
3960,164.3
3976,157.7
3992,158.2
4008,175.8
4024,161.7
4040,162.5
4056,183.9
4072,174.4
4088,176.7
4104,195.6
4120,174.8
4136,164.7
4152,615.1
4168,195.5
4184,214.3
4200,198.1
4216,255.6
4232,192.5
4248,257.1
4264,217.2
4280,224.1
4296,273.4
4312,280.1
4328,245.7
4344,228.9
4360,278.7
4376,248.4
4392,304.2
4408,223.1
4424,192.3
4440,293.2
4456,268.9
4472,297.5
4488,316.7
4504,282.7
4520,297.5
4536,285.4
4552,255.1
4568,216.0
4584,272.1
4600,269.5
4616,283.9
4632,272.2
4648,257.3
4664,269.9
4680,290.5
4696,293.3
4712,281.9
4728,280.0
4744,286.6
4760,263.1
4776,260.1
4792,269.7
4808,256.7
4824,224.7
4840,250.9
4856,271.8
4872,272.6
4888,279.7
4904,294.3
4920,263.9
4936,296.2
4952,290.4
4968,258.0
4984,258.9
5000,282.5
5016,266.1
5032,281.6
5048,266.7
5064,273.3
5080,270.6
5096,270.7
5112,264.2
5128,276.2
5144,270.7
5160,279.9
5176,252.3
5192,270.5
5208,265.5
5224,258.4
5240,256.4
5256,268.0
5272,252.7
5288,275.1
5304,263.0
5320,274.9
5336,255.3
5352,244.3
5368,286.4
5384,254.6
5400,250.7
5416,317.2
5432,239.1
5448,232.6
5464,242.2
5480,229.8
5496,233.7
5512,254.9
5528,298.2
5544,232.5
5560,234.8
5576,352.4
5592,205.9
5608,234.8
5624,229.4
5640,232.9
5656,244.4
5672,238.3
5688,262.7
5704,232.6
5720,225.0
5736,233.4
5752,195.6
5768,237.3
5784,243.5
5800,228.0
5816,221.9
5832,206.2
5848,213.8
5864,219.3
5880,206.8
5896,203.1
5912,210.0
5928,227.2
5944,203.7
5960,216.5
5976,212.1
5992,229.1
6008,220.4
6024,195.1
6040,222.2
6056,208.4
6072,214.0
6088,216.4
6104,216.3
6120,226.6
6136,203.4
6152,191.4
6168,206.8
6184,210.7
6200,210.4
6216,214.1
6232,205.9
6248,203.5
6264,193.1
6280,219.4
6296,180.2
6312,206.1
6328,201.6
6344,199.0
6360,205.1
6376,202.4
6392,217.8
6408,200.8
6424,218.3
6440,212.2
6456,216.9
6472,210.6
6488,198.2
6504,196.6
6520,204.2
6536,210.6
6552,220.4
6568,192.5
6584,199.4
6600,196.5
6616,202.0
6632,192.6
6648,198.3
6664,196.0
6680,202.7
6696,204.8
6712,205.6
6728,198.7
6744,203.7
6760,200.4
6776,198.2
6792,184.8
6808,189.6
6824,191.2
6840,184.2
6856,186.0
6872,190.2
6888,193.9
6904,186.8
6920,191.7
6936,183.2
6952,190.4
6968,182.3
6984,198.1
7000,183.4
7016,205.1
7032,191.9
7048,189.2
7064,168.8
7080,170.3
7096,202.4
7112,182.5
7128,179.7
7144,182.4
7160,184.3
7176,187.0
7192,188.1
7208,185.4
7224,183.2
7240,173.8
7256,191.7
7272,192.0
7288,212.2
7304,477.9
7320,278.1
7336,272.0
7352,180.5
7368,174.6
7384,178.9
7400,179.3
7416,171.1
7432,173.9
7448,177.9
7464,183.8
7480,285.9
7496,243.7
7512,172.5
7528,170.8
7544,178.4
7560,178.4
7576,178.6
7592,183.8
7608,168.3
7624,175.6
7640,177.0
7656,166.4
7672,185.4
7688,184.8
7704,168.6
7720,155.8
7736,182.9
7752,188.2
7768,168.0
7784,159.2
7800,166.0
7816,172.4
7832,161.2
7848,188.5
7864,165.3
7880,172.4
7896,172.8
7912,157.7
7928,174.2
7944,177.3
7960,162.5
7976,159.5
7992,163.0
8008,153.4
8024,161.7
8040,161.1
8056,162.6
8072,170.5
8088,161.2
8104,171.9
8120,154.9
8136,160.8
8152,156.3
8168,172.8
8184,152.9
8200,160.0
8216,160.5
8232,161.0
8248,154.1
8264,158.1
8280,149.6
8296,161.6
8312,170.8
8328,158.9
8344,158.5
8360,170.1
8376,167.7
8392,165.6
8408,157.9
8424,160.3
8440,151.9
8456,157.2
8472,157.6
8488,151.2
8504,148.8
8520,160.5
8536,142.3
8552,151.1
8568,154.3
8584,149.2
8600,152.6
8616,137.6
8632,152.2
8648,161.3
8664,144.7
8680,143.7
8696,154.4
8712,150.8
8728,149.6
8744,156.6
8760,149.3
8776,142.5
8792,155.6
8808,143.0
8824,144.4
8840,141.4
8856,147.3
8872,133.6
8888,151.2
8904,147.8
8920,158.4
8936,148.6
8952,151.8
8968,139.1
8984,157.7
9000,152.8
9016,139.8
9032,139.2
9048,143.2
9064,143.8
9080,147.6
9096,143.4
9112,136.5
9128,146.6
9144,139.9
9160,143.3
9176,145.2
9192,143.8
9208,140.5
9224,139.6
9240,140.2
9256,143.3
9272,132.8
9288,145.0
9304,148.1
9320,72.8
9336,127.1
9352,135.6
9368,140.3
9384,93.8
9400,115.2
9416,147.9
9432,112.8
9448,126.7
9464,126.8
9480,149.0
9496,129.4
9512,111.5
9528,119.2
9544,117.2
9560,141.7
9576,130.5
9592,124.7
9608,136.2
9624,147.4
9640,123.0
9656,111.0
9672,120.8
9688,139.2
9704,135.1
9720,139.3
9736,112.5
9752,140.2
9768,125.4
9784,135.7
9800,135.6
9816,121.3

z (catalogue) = 0.11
